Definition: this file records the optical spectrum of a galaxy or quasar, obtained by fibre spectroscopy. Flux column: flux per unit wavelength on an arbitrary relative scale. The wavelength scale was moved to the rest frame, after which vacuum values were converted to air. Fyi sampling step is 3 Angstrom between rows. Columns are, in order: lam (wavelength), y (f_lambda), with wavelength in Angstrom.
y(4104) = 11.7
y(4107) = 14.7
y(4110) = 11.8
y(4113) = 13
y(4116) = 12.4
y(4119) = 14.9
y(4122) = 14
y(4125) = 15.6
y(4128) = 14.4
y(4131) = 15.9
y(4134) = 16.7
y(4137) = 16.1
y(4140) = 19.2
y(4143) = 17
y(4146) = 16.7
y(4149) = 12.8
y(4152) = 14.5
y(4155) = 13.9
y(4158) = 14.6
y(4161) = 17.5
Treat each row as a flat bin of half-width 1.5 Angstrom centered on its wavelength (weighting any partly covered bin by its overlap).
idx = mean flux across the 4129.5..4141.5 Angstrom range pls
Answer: 17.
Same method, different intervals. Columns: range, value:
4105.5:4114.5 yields 13.2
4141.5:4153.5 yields 15.2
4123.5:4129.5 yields 15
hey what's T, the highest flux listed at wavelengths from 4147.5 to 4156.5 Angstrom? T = 14.5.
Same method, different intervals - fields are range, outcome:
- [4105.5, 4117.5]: 14.7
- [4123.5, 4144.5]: 19.2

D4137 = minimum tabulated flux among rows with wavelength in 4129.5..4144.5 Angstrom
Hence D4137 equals 15.9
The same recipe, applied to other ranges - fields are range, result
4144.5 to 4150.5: 12.8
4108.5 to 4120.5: 11.8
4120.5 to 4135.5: 14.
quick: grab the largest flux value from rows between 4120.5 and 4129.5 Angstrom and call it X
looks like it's 15.6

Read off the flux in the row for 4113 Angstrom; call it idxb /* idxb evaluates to 13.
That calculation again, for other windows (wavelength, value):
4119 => 14.9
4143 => 17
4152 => 14.5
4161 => 17.5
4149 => 12.8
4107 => 14.7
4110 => 11.8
